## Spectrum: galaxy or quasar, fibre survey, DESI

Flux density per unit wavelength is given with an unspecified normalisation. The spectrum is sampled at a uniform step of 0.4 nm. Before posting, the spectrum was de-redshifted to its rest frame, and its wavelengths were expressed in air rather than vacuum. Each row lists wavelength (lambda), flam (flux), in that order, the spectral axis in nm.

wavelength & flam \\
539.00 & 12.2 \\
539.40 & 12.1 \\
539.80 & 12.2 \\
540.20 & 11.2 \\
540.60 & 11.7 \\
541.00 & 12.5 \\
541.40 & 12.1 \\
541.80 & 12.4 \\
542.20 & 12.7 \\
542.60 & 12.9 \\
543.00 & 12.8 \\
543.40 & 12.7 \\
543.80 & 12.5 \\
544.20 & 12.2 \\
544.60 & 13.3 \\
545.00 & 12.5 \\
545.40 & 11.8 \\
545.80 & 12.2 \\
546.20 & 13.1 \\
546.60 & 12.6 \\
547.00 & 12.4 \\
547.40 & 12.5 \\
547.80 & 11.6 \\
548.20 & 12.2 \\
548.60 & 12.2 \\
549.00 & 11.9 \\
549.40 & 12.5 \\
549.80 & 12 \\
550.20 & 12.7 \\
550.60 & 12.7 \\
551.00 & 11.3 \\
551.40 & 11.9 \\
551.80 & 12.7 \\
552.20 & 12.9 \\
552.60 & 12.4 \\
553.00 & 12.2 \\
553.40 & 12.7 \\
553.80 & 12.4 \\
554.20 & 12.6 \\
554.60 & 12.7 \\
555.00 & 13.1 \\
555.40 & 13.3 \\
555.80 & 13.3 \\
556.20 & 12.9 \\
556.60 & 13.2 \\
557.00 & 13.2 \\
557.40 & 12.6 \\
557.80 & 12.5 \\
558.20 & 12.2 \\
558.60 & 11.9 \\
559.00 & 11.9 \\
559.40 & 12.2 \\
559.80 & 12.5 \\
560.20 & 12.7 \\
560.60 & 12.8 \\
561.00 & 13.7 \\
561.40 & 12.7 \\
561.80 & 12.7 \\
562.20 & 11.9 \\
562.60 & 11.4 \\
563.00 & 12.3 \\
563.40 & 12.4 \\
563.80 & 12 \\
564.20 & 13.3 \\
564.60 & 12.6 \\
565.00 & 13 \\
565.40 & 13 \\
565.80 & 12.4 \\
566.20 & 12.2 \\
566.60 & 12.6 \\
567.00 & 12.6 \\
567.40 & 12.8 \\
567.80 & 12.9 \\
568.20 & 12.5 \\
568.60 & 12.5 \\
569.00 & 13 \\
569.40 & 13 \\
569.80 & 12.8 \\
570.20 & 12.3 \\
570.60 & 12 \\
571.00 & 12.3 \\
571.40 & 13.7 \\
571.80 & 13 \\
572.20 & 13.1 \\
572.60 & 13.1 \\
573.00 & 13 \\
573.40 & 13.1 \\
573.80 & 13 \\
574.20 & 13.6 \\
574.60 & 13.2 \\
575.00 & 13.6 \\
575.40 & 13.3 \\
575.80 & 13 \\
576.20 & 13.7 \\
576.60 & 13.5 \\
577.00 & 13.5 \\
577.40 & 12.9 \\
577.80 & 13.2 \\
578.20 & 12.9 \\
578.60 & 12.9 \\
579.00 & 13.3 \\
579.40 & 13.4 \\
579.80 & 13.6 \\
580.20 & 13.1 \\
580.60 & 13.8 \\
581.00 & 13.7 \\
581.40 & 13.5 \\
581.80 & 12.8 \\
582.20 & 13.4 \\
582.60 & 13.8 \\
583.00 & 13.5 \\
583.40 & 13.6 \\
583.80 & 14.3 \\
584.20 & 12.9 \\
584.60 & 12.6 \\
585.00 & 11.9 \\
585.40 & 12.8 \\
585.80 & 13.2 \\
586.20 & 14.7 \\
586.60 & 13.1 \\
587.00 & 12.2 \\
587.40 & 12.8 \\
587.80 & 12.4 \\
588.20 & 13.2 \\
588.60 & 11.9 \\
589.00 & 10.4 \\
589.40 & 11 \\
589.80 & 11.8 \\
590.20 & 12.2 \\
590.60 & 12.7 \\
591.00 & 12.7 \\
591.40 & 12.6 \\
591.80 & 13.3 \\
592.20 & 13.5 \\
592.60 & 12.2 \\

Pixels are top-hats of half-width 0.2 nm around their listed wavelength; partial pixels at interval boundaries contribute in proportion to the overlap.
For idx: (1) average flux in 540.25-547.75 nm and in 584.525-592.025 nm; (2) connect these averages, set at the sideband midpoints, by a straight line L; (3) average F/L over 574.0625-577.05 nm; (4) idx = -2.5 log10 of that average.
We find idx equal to -0.08 mag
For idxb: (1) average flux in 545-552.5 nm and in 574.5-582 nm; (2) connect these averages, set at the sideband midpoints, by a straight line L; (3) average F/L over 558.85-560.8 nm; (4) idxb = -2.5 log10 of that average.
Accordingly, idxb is 0.02 mag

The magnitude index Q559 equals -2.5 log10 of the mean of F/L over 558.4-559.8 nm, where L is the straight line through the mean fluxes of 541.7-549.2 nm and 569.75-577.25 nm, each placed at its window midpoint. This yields 0.06 mag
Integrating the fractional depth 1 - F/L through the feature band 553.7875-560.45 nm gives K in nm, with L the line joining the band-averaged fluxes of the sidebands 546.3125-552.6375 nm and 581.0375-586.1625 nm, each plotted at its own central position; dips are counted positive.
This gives -0.09 nm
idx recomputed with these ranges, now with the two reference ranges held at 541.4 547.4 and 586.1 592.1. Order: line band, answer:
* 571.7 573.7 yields -0.049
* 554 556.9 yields -0.042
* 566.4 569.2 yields -0.017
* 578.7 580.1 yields -0.076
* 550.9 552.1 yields 0.039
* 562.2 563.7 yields 0.044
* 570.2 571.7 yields -0.013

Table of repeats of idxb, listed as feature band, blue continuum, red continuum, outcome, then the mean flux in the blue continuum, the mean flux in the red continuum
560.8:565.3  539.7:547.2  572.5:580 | 0.031 mag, 12.4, 13.3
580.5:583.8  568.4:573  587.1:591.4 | -0.097 mag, 12.8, 12.1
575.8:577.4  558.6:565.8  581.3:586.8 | -0.032 mag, 12.5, 13.3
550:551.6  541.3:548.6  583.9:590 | 0.028 mag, 12.5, 12.5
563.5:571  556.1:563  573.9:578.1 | 0.023 mag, 12.5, 13.3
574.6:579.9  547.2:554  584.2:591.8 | -0.072 mag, 12.3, 12.5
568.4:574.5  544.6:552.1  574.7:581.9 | 0.015 mag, 12.3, 13.3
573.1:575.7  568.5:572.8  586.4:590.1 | -0.052 mag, 12.8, 12.1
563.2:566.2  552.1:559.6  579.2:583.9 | 0.026 mag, 12.6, 13.5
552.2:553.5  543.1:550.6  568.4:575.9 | 0.004 mag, 12.4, 13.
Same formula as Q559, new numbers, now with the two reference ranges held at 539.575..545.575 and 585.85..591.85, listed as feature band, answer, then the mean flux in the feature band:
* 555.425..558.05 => -0.048 mag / 13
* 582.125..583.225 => -0.095 mag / 13.6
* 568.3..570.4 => -0.025 mag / 12.7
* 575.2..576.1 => -0.066 mag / 13.2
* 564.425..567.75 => -0.021 mag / 12.7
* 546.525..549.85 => 0.015 mag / 12.2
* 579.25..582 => -0.081 mag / 13.4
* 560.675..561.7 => -0.059 mag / 13.1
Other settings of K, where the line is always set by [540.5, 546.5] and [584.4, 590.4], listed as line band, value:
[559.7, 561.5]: -0.063 nm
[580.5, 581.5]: -0.100 nm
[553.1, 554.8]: -0.012 nm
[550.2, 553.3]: 0.038 nm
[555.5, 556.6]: -0.058 nm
